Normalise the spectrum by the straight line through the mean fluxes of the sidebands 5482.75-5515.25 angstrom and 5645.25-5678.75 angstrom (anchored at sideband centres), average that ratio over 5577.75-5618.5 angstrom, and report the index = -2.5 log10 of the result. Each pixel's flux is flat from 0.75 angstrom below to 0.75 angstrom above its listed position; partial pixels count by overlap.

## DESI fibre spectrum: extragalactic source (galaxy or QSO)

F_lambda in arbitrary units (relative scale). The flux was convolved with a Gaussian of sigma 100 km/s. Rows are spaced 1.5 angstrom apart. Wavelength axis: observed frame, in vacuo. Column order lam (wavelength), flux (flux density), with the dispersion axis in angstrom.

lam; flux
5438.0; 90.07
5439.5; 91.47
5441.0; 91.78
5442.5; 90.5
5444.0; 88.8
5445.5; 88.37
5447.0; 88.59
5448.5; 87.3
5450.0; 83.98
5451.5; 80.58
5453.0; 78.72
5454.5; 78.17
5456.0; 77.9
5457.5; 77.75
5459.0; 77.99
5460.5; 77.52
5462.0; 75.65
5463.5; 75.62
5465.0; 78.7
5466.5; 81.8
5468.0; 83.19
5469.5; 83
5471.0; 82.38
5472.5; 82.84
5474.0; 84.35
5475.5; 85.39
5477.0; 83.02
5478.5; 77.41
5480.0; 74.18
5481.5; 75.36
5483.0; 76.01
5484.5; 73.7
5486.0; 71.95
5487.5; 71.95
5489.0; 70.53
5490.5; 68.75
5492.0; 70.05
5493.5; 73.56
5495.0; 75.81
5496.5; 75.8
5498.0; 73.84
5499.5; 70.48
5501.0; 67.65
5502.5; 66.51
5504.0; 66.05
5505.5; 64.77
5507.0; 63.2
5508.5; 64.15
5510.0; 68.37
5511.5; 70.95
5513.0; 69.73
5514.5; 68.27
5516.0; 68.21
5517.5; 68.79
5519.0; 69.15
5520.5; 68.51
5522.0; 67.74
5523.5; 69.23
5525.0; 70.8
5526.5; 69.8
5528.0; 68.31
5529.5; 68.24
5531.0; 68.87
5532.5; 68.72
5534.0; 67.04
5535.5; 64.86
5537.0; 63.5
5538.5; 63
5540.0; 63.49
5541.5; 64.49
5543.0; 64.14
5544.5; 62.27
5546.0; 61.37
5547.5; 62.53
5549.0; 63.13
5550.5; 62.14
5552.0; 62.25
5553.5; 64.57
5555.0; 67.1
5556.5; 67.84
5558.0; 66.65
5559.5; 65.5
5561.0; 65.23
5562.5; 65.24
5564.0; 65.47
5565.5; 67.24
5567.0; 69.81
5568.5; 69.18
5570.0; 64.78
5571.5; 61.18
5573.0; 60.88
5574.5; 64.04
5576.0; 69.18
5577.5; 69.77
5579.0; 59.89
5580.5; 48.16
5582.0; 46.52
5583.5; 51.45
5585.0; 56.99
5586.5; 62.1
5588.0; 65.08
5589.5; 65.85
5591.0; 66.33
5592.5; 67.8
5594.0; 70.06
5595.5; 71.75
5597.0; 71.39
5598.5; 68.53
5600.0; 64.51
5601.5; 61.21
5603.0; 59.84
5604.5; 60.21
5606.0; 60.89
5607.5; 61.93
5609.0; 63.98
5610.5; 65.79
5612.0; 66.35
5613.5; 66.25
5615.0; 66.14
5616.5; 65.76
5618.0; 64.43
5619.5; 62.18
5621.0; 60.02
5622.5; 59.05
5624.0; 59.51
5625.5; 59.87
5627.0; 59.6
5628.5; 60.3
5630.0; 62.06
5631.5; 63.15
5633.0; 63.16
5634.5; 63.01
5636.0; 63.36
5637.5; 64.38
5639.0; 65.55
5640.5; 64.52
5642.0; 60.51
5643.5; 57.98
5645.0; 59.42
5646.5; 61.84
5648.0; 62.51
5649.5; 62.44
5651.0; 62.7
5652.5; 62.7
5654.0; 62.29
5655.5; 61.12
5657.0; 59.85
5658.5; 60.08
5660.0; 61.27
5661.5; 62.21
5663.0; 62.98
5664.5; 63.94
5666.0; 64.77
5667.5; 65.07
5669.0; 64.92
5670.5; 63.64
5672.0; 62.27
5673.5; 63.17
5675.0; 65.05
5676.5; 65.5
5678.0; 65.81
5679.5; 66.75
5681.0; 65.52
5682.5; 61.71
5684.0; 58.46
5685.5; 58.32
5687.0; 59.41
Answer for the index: 0.05 mag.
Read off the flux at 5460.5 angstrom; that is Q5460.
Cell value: 77.52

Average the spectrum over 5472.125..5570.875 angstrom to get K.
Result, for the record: 68.9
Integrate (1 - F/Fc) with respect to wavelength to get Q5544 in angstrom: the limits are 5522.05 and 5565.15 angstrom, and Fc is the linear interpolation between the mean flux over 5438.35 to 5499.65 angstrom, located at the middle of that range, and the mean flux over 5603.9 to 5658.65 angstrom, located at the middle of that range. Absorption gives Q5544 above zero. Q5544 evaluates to 3.62 angstrom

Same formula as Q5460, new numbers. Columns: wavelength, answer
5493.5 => 73.56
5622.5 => 59.05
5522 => 67.74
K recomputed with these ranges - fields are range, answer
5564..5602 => 63.8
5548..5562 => 64.9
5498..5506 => 67.8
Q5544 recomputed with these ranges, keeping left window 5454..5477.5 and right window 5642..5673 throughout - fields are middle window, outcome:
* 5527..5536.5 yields 0.8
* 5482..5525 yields 3.9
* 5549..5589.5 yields 4.3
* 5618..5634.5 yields 1.0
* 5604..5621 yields 0.7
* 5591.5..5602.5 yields 0.0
